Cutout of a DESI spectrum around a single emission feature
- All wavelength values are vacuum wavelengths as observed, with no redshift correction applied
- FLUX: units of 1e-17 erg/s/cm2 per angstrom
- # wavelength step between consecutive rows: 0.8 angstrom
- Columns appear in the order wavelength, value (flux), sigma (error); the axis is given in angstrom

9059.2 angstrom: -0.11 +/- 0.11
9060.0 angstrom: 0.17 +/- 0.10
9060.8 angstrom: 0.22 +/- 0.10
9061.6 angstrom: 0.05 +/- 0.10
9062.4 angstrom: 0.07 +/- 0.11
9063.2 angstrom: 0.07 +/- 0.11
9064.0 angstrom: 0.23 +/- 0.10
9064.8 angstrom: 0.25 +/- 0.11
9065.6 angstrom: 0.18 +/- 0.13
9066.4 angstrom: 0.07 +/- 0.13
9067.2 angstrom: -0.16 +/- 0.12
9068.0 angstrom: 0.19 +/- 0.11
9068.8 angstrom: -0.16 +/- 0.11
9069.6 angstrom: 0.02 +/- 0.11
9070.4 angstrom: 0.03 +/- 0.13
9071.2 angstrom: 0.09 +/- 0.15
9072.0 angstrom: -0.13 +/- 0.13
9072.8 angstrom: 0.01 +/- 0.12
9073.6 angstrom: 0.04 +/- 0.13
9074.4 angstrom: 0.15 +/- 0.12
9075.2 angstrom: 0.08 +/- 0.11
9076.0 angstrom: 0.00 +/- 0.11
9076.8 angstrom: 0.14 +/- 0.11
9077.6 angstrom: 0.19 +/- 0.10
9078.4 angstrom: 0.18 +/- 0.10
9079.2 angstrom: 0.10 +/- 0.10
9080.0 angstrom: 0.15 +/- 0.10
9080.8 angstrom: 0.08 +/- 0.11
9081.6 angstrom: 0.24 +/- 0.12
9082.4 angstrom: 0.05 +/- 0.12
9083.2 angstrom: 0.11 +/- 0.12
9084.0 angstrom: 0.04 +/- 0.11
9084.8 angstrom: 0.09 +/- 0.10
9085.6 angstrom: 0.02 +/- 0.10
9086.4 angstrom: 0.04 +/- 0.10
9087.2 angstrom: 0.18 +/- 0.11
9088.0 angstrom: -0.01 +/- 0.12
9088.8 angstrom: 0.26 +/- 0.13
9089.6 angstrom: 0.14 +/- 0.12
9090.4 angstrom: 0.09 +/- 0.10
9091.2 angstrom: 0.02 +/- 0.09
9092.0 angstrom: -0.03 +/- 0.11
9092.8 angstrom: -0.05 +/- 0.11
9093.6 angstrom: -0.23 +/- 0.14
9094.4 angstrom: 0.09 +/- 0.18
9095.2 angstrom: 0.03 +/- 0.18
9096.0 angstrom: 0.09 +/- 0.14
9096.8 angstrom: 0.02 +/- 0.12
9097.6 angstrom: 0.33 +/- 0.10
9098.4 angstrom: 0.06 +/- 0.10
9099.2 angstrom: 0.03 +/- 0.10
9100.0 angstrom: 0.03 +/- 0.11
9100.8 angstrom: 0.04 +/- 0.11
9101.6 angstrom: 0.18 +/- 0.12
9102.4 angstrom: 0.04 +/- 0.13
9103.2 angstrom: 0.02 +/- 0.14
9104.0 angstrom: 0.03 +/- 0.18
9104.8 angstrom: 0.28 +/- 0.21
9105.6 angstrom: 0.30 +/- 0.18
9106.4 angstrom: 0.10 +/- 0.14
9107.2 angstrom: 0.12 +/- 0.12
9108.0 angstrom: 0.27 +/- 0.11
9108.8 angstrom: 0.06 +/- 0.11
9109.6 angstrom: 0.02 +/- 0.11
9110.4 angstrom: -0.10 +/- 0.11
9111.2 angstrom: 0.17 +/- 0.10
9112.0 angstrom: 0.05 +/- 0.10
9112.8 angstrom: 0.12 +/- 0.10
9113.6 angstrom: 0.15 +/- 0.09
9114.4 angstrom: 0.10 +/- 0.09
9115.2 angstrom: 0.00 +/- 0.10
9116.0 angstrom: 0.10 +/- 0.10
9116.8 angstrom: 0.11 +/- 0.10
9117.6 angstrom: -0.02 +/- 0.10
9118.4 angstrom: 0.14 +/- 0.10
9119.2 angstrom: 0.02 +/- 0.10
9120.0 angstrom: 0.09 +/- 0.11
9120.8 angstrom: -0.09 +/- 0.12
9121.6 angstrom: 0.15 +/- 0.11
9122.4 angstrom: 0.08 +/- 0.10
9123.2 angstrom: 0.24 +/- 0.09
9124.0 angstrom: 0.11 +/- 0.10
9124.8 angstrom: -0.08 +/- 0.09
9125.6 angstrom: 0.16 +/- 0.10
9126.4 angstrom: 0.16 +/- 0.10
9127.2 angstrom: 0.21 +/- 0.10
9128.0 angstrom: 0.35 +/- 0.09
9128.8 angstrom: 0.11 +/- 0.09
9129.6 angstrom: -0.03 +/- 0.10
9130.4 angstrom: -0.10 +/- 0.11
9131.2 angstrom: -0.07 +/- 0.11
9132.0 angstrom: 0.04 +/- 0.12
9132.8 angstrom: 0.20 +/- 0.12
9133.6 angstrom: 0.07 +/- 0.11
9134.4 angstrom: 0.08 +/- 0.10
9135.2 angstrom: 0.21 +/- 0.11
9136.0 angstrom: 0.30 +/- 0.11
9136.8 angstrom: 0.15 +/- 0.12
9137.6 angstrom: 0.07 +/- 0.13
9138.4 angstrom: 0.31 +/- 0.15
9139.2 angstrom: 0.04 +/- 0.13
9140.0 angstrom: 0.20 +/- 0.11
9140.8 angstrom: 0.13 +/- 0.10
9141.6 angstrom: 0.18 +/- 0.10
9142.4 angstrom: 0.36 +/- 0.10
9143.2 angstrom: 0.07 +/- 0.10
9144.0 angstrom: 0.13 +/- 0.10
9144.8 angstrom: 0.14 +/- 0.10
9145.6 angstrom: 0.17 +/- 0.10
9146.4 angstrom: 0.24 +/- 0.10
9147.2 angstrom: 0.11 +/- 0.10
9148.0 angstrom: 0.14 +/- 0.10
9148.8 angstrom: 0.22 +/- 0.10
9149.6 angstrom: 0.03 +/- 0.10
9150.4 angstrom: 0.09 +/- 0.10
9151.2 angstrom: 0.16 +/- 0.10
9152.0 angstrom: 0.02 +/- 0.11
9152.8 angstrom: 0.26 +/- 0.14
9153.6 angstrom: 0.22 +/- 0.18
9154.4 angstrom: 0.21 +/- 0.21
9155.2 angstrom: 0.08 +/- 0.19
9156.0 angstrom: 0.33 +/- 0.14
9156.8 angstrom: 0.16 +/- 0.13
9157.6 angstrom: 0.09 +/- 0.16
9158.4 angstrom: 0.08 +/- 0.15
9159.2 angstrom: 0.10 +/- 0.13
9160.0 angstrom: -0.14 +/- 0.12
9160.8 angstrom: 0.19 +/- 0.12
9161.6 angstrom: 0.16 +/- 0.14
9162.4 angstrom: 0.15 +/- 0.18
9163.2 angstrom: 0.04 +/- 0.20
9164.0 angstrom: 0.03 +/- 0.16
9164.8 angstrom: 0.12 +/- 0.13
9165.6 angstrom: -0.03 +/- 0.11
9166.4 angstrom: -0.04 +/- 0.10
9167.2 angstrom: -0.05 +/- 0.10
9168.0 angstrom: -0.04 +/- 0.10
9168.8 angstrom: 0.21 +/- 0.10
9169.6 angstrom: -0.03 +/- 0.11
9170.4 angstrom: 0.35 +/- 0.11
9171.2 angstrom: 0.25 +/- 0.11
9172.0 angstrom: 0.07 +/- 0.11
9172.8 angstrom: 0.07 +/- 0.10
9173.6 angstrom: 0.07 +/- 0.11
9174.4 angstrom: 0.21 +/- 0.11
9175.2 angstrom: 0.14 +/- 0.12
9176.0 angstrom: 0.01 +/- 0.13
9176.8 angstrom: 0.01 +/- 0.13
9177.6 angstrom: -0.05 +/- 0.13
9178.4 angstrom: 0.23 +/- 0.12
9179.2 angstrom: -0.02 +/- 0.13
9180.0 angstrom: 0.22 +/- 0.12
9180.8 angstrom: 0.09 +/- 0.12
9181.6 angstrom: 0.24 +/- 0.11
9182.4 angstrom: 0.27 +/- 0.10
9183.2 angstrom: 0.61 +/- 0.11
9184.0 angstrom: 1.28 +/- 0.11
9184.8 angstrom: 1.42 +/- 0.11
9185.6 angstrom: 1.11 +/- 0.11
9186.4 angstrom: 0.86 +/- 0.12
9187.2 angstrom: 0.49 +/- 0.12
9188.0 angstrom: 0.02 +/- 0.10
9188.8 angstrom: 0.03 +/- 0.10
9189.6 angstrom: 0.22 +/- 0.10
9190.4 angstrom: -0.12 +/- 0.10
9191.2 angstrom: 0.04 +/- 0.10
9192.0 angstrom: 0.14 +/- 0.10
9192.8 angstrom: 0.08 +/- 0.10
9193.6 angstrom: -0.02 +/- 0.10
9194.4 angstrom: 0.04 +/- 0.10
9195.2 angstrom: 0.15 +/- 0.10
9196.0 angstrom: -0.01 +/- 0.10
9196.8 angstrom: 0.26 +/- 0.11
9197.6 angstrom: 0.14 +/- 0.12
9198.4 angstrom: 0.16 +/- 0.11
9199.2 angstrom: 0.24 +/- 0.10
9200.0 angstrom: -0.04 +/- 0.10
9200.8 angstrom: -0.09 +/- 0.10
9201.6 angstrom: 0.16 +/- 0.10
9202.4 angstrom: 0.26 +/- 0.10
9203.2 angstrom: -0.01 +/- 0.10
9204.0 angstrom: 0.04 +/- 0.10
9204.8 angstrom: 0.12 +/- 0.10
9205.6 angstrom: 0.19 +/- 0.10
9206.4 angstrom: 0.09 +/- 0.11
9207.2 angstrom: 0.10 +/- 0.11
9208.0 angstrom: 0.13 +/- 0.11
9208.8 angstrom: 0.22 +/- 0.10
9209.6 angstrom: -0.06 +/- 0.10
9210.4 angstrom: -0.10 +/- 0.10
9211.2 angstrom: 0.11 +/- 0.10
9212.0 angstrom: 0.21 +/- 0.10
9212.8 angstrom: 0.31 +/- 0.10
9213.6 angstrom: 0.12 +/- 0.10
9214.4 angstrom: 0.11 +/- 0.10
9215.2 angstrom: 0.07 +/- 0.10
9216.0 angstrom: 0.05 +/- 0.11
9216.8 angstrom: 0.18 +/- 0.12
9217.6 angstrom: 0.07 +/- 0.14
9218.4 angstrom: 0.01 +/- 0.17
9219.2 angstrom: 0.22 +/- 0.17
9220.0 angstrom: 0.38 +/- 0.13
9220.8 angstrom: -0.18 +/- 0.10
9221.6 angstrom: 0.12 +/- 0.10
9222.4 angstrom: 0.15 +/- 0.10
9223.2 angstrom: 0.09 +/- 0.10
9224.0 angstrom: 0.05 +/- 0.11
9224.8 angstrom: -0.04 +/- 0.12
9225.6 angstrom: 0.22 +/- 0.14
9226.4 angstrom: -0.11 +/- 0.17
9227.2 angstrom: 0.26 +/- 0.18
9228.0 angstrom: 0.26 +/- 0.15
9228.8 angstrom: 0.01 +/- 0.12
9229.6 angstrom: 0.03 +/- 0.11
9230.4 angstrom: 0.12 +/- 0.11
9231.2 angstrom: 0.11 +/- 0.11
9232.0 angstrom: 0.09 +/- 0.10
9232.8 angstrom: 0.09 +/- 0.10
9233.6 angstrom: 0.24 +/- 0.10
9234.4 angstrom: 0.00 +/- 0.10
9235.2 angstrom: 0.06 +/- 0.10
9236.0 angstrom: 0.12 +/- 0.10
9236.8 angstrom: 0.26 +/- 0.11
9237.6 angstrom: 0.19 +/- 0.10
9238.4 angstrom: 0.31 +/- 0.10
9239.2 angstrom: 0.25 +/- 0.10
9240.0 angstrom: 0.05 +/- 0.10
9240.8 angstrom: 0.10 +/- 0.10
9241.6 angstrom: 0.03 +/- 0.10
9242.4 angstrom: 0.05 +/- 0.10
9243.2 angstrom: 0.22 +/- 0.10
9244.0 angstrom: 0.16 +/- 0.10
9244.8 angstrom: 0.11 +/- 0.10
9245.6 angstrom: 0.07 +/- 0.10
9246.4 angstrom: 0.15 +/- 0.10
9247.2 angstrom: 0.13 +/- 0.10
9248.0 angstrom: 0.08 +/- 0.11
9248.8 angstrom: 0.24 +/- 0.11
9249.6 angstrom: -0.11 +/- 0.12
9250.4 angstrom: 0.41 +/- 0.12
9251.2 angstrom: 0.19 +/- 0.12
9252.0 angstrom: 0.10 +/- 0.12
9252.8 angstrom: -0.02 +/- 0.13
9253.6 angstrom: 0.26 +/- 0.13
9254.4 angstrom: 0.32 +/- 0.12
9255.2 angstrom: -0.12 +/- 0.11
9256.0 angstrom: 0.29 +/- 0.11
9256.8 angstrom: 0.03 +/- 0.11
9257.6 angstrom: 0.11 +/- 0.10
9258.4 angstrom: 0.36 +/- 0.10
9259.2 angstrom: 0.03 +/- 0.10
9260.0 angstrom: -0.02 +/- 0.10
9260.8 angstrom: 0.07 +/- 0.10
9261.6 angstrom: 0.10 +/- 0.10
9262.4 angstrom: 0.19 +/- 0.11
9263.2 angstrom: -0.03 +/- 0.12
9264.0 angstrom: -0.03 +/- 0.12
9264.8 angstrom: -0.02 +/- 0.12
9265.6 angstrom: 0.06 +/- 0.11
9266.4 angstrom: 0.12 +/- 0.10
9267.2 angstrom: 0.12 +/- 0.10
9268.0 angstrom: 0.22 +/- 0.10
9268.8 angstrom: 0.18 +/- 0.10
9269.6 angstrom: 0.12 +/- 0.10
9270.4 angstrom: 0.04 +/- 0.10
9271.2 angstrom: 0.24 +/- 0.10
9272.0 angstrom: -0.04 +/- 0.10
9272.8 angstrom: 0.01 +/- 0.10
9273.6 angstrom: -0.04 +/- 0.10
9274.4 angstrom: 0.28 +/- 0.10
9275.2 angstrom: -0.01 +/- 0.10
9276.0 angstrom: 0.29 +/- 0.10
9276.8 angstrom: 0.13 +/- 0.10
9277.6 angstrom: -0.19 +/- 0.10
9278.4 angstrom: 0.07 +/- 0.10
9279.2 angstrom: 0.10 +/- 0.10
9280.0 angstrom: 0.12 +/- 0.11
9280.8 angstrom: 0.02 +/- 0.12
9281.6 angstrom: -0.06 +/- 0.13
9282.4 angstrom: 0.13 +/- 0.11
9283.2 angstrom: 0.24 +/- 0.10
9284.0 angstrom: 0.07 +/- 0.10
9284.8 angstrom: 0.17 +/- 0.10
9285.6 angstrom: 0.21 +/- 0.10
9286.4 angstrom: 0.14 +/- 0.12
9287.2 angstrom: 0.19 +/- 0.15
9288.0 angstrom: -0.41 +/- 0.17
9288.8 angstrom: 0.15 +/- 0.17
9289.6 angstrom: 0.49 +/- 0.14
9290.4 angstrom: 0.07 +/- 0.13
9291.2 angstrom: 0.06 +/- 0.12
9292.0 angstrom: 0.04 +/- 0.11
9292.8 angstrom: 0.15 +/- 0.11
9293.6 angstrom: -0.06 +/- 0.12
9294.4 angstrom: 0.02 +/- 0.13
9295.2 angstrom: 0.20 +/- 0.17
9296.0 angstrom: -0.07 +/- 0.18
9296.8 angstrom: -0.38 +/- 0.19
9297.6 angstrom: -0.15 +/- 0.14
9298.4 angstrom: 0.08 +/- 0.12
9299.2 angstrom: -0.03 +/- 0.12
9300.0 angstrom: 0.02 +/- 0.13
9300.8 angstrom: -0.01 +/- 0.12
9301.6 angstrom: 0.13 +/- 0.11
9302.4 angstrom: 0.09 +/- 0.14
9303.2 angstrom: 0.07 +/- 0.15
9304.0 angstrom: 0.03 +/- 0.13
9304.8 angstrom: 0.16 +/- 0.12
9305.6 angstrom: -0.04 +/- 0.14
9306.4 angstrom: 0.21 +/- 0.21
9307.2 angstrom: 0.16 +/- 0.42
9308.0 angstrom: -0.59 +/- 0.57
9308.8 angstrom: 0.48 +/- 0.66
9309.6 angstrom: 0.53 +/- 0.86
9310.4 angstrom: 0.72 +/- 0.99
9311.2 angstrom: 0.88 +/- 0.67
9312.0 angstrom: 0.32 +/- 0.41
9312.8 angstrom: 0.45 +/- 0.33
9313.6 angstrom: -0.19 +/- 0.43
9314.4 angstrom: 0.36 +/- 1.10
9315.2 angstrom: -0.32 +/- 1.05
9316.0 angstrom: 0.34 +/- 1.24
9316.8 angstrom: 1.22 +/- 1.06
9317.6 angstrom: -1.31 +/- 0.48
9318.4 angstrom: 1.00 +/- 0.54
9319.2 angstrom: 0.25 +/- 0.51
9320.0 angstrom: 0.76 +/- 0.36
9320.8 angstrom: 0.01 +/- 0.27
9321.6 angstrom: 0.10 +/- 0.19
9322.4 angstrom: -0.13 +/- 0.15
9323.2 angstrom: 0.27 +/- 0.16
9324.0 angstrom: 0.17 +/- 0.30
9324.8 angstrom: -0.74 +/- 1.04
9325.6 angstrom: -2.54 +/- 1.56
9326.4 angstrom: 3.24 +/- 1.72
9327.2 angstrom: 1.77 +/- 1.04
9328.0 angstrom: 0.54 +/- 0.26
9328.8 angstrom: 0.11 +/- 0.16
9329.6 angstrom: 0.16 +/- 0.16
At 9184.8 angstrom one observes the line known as H-alpha 6563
